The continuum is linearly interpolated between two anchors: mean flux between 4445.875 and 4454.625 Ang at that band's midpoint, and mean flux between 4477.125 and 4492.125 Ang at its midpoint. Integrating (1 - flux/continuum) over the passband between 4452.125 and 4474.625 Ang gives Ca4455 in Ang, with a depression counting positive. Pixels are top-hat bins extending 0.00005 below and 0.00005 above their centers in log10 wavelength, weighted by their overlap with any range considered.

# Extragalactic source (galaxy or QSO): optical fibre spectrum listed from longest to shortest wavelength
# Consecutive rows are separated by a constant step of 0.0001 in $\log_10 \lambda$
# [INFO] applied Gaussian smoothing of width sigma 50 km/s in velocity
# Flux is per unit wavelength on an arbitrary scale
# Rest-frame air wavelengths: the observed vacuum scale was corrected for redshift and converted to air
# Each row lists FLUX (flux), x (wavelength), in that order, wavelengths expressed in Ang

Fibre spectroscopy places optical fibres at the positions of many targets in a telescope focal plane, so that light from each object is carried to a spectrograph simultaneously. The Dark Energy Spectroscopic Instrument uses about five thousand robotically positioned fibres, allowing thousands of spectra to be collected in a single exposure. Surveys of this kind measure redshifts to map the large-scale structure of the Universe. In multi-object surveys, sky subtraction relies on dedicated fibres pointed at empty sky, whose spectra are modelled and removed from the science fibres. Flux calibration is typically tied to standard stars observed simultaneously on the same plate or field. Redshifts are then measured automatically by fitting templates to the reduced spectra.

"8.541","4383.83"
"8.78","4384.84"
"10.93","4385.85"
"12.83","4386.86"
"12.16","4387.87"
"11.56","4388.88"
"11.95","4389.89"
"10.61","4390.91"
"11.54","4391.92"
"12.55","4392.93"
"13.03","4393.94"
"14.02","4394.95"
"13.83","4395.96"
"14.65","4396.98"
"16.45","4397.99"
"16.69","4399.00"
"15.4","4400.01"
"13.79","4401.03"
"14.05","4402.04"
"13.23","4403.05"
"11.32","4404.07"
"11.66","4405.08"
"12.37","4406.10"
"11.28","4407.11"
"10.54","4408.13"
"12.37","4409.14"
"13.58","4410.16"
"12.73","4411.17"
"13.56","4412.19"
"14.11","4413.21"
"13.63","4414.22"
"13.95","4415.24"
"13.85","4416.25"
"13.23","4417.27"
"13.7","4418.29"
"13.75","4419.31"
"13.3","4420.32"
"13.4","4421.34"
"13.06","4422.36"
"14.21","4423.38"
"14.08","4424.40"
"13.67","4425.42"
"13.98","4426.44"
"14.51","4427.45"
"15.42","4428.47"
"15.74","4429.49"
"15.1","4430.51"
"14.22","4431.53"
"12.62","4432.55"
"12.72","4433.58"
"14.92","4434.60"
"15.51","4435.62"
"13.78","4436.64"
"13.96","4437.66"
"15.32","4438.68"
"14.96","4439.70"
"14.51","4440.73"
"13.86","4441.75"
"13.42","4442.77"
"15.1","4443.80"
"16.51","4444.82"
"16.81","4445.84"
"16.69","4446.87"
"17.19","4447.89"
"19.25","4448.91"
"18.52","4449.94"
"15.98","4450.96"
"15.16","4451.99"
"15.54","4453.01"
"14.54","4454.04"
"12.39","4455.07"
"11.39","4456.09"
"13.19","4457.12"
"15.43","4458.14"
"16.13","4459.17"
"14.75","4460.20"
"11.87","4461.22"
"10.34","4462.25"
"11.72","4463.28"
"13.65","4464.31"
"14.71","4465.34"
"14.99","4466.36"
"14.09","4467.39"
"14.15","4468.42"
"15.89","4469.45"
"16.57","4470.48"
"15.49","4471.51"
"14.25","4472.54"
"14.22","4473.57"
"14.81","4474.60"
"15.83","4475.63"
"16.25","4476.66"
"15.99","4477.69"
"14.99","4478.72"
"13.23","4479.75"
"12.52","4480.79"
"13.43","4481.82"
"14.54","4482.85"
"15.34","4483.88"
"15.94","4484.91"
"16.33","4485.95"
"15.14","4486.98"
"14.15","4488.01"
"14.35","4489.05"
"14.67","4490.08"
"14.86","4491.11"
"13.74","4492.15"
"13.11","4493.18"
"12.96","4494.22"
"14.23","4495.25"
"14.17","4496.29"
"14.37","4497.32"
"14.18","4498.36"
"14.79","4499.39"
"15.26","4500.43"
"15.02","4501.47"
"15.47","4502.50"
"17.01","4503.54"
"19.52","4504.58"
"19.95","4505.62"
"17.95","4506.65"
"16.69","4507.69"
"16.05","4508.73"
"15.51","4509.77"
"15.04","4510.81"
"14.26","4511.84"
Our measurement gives 2.4 Ang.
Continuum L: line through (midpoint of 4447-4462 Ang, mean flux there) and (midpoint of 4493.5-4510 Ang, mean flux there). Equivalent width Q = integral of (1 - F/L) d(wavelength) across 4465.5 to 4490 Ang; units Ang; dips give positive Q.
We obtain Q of 0.8 Ang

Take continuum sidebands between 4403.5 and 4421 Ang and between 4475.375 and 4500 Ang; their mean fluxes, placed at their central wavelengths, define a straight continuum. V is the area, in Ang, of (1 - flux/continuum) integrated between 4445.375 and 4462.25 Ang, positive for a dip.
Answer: -1.7 Ang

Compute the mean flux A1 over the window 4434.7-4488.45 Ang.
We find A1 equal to 14.8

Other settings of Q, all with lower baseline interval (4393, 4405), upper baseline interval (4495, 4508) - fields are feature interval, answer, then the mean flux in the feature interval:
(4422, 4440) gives 0.5 Ang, 14.3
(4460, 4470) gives 1.2 Ang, 13.6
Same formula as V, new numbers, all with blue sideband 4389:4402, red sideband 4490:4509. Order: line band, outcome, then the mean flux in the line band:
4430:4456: -1.1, 15.1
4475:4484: 0.3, 14.7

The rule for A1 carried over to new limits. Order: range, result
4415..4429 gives 13.9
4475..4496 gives 14.6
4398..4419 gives 13.3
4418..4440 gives 14.2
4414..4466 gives 14.4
